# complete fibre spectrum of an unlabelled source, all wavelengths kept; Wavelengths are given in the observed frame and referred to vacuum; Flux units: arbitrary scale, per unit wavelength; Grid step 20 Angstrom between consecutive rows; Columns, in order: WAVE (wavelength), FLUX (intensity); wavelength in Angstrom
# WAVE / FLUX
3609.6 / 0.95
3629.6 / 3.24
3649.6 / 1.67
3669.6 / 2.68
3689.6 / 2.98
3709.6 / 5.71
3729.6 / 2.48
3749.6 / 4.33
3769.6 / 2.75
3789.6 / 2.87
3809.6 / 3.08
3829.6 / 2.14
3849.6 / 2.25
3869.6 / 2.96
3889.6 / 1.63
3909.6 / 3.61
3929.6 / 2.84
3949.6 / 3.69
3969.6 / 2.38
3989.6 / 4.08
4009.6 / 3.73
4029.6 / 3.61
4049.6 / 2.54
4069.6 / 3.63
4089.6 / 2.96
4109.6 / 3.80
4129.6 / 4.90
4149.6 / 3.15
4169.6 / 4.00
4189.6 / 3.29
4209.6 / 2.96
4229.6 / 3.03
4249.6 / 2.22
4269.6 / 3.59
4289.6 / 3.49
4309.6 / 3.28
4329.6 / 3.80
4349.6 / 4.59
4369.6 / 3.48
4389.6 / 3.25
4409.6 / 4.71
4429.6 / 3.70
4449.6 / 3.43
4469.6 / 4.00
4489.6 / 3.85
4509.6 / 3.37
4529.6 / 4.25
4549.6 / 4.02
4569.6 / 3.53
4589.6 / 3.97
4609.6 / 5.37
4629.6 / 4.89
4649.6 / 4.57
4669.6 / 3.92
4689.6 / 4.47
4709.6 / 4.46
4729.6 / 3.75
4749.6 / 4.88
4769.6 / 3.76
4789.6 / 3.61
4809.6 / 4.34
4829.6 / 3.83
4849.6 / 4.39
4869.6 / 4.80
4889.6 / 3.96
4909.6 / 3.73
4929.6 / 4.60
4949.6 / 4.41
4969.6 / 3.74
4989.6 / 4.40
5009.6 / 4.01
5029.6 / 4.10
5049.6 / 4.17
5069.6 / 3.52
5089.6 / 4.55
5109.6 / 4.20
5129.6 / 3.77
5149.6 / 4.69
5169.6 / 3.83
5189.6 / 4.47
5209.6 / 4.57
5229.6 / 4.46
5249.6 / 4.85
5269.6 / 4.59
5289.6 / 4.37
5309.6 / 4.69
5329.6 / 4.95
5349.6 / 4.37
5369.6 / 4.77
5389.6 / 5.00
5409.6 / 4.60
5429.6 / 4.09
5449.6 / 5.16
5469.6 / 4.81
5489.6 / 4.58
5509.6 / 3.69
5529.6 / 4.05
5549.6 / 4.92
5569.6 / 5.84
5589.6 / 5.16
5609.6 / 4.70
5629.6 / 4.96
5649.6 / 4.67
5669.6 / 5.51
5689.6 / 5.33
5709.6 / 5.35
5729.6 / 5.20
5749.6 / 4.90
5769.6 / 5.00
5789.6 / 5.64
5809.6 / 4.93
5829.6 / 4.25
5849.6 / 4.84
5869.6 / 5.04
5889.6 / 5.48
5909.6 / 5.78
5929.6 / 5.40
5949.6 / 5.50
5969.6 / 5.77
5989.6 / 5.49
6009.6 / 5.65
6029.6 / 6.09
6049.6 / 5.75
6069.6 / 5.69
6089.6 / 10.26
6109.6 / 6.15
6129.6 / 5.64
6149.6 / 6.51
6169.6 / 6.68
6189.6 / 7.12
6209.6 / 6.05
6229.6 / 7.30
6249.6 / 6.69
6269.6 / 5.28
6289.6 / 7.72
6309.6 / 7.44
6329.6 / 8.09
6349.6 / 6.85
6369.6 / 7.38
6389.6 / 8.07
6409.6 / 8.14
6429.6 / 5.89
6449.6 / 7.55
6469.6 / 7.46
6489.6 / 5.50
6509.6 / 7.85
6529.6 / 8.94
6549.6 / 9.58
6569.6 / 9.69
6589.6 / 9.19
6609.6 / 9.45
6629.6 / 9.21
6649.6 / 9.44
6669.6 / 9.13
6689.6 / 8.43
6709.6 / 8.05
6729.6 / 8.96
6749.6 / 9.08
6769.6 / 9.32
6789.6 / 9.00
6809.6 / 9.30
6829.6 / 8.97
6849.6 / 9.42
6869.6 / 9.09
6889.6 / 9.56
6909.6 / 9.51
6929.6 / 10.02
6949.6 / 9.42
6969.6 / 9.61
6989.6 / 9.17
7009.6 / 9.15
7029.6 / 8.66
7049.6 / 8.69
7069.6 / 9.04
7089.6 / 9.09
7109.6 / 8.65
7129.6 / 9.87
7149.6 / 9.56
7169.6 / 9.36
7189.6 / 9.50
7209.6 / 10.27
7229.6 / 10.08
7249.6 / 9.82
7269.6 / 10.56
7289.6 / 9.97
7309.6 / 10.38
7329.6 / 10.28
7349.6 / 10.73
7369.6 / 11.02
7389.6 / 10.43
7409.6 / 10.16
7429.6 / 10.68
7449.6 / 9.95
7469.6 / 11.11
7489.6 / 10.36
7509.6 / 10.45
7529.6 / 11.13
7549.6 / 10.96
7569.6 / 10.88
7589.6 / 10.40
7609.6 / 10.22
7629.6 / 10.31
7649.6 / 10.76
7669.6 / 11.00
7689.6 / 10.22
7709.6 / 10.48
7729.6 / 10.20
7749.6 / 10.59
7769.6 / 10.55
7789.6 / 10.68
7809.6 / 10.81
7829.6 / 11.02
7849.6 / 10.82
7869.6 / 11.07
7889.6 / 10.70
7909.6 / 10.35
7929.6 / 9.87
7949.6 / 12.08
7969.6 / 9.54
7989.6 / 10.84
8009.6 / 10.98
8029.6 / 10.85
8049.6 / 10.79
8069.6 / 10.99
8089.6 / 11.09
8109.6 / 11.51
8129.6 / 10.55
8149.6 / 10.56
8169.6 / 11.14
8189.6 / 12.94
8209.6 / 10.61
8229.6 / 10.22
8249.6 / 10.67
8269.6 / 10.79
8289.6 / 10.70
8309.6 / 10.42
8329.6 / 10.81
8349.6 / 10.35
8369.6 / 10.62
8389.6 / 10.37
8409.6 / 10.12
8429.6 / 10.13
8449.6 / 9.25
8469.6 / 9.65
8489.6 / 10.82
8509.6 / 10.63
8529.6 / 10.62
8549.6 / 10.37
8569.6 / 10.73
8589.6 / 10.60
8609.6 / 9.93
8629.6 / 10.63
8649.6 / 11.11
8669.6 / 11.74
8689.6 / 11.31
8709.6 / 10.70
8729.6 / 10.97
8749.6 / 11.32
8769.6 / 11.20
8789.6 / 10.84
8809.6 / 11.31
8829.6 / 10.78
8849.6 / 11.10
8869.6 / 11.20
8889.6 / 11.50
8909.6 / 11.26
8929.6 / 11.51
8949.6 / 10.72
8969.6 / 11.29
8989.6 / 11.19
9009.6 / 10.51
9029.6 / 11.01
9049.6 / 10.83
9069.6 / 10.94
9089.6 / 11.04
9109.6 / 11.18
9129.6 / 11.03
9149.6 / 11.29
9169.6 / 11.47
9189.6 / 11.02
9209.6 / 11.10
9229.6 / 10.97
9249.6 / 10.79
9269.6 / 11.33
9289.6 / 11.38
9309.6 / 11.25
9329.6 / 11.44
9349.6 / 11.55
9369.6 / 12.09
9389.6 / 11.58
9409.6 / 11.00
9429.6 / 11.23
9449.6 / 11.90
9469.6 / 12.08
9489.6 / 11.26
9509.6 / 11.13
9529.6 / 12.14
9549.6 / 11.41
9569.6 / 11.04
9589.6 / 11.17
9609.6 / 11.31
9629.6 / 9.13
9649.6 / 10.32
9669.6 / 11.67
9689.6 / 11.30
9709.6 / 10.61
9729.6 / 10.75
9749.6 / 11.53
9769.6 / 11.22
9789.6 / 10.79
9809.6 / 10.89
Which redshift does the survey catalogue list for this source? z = 0.63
